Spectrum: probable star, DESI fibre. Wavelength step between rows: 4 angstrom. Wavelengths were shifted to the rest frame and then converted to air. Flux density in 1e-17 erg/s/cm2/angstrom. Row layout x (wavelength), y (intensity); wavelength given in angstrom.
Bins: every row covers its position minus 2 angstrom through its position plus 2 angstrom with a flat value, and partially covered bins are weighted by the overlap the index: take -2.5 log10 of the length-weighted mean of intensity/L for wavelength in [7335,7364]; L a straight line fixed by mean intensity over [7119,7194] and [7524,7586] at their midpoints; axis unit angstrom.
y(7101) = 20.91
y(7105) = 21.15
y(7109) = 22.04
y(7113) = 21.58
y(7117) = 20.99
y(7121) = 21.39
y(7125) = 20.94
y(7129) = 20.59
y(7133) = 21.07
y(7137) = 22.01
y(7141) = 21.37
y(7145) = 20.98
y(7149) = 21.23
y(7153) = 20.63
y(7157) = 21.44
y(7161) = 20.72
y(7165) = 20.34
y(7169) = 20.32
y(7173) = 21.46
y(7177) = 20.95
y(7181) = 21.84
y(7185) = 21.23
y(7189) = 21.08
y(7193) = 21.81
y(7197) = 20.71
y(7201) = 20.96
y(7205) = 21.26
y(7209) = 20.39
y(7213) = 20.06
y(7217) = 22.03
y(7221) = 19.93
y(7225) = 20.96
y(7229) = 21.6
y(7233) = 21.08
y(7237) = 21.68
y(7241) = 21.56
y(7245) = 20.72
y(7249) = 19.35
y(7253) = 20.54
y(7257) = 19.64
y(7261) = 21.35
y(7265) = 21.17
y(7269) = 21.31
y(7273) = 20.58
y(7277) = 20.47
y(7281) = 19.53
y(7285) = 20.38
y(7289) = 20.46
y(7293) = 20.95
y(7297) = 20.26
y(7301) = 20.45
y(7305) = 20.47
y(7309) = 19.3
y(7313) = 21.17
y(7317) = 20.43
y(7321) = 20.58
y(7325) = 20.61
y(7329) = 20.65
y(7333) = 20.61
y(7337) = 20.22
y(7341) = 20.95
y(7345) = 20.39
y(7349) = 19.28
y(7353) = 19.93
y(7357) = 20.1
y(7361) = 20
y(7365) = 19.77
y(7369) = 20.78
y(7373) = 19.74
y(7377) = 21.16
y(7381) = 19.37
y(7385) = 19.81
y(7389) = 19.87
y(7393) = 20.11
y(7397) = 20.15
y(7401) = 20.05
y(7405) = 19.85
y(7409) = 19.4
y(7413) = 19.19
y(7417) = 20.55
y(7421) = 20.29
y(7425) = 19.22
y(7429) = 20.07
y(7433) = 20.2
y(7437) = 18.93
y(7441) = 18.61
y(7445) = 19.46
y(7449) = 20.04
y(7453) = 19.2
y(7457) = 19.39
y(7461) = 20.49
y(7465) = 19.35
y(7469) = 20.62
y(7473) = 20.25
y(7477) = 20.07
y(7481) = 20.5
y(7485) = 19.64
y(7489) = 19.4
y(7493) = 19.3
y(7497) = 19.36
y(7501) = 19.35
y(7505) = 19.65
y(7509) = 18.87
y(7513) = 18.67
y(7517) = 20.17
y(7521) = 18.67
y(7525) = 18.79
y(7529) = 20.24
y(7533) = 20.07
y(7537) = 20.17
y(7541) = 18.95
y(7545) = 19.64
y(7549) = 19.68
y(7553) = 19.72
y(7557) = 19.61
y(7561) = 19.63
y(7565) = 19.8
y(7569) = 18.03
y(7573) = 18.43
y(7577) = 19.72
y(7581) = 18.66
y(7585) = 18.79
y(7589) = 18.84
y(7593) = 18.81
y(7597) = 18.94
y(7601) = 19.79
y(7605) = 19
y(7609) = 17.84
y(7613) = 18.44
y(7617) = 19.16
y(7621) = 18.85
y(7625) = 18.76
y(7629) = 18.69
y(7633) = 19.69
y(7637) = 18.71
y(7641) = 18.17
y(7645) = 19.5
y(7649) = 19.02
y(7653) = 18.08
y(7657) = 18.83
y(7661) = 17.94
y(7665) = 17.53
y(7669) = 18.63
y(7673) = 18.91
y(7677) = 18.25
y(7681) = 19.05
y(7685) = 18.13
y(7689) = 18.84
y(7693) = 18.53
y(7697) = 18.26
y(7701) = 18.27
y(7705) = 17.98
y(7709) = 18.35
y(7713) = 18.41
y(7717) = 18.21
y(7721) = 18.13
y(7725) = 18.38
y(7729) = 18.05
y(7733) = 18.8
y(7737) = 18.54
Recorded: 0.01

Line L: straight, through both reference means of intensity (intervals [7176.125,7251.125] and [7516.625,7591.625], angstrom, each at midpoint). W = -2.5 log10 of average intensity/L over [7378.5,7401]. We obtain 0.01 mag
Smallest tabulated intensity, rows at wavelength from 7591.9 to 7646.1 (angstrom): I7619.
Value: 17.84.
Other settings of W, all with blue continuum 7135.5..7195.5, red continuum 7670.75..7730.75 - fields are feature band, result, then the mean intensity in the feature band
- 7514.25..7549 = -0.02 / 19.6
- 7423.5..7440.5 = 0.01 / 19.5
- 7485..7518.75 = 0.00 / 19.4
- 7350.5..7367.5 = 0.01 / 20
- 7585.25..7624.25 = 0.00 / 18.8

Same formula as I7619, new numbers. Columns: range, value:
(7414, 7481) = 18.61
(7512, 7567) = 18.67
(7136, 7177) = 20.32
